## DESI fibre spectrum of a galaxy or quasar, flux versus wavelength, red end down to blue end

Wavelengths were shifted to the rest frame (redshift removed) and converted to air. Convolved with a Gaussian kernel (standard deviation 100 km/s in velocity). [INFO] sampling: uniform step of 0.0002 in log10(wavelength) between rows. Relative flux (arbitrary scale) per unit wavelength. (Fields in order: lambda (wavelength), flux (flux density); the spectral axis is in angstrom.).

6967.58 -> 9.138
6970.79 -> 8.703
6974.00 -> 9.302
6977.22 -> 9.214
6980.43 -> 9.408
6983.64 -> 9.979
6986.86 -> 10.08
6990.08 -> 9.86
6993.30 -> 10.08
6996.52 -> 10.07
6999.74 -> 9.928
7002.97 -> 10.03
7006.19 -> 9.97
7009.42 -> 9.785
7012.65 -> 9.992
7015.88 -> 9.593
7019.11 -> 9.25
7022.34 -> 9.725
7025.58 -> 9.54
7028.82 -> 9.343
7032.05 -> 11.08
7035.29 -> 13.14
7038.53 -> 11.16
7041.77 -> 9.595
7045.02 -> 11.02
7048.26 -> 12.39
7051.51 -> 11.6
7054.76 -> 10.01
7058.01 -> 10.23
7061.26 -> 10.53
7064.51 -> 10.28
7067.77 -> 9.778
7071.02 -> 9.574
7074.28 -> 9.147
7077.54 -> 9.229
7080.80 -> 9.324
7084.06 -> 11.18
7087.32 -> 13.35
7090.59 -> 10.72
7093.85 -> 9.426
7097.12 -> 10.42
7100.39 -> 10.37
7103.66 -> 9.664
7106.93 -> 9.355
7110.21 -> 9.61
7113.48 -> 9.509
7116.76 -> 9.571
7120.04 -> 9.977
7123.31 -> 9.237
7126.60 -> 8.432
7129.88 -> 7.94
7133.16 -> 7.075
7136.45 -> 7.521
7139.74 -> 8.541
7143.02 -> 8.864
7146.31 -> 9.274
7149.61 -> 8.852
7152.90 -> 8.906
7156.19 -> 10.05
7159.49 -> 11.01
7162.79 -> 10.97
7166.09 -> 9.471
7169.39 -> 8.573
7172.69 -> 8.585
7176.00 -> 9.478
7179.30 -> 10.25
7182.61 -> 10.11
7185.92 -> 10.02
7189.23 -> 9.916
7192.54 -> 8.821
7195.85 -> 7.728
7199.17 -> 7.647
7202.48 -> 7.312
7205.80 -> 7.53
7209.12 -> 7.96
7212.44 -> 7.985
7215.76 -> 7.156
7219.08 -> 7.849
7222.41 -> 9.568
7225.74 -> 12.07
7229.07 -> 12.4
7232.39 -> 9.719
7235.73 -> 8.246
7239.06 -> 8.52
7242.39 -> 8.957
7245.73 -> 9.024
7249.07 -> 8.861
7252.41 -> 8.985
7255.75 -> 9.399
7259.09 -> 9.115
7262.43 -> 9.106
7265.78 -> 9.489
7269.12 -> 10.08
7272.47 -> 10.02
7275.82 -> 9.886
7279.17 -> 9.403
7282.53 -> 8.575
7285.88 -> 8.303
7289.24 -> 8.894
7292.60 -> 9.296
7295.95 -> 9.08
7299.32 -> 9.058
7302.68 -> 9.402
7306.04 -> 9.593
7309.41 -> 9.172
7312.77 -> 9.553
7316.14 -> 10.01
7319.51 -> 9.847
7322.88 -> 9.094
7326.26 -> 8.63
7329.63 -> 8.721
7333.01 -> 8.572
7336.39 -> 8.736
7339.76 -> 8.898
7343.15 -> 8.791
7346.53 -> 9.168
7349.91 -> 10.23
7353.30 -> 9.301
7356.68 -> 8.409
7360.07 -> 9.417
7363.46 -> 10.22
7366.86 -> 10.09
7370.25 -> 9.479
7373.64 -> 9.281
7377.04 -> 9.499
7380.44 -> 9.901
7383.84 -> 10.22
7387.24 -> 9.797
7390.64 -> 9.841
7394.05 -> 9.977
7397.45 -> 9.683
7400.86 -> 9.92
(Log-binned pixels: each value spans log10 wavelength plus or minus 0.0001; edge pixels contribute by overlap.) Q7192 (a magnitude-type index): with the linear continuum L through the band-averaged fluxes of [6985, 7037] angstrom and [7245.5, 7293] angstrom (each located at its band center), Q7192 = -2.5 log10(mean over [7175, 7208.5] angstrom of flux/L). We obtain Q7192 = 0.08 mag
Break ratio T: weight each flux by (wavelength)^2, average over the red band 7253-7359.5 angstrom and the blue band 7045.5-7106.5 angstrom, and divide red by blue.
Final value 0.9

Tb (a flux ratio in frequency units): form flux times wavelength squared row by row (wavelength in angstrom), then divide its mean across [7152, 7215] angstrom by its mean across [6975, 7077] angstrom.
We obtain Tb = 0.93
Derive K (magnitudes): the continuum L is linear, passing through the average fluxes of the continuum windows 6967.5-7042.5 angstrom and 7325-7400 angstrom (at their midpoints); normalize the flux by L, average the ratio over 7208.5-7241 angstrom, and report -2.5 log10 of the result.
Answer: 0.05 mag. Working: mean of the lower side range 9.94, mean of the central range 9.19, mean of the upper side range 9.41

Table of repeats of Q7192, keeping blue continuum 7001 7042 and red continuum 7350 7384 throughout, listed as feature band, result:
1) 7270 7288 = 0.05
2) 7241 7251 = 0.10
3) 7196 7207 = 0.29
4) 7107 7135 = 0.12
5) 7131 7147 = 0.22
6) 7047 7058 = -0.10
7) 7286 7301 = 0.08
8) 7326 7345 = 0.11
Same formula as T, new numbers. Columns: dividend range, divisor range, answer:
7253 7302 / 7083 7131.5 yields 0.98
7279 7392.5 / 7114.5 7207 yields 1.09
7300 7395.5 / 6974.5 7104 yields 1.00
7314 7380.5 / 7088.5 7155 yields 1.08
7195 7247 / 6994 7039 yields 0.91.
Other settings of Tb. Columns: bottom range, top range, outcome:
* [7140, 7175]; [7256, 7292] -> 1.02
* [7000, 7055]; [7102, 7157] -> 0.88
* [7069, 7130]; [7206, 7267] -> 0.96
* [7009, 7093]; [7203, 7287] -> 0.92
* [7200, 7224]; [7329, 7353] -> 1.19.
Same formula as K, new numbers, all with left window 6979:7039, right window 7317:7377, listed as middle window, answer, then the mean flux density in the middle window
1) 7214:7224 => 0.17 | 8.18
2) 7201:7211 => 0.25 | 7.61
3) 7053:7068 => -0.03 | 10.2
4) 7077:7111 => -0.04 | 10.3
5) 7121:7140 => 0.20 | 8.16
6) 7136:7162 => 0.05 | 9.26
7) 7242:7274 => 0.02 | 9.31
